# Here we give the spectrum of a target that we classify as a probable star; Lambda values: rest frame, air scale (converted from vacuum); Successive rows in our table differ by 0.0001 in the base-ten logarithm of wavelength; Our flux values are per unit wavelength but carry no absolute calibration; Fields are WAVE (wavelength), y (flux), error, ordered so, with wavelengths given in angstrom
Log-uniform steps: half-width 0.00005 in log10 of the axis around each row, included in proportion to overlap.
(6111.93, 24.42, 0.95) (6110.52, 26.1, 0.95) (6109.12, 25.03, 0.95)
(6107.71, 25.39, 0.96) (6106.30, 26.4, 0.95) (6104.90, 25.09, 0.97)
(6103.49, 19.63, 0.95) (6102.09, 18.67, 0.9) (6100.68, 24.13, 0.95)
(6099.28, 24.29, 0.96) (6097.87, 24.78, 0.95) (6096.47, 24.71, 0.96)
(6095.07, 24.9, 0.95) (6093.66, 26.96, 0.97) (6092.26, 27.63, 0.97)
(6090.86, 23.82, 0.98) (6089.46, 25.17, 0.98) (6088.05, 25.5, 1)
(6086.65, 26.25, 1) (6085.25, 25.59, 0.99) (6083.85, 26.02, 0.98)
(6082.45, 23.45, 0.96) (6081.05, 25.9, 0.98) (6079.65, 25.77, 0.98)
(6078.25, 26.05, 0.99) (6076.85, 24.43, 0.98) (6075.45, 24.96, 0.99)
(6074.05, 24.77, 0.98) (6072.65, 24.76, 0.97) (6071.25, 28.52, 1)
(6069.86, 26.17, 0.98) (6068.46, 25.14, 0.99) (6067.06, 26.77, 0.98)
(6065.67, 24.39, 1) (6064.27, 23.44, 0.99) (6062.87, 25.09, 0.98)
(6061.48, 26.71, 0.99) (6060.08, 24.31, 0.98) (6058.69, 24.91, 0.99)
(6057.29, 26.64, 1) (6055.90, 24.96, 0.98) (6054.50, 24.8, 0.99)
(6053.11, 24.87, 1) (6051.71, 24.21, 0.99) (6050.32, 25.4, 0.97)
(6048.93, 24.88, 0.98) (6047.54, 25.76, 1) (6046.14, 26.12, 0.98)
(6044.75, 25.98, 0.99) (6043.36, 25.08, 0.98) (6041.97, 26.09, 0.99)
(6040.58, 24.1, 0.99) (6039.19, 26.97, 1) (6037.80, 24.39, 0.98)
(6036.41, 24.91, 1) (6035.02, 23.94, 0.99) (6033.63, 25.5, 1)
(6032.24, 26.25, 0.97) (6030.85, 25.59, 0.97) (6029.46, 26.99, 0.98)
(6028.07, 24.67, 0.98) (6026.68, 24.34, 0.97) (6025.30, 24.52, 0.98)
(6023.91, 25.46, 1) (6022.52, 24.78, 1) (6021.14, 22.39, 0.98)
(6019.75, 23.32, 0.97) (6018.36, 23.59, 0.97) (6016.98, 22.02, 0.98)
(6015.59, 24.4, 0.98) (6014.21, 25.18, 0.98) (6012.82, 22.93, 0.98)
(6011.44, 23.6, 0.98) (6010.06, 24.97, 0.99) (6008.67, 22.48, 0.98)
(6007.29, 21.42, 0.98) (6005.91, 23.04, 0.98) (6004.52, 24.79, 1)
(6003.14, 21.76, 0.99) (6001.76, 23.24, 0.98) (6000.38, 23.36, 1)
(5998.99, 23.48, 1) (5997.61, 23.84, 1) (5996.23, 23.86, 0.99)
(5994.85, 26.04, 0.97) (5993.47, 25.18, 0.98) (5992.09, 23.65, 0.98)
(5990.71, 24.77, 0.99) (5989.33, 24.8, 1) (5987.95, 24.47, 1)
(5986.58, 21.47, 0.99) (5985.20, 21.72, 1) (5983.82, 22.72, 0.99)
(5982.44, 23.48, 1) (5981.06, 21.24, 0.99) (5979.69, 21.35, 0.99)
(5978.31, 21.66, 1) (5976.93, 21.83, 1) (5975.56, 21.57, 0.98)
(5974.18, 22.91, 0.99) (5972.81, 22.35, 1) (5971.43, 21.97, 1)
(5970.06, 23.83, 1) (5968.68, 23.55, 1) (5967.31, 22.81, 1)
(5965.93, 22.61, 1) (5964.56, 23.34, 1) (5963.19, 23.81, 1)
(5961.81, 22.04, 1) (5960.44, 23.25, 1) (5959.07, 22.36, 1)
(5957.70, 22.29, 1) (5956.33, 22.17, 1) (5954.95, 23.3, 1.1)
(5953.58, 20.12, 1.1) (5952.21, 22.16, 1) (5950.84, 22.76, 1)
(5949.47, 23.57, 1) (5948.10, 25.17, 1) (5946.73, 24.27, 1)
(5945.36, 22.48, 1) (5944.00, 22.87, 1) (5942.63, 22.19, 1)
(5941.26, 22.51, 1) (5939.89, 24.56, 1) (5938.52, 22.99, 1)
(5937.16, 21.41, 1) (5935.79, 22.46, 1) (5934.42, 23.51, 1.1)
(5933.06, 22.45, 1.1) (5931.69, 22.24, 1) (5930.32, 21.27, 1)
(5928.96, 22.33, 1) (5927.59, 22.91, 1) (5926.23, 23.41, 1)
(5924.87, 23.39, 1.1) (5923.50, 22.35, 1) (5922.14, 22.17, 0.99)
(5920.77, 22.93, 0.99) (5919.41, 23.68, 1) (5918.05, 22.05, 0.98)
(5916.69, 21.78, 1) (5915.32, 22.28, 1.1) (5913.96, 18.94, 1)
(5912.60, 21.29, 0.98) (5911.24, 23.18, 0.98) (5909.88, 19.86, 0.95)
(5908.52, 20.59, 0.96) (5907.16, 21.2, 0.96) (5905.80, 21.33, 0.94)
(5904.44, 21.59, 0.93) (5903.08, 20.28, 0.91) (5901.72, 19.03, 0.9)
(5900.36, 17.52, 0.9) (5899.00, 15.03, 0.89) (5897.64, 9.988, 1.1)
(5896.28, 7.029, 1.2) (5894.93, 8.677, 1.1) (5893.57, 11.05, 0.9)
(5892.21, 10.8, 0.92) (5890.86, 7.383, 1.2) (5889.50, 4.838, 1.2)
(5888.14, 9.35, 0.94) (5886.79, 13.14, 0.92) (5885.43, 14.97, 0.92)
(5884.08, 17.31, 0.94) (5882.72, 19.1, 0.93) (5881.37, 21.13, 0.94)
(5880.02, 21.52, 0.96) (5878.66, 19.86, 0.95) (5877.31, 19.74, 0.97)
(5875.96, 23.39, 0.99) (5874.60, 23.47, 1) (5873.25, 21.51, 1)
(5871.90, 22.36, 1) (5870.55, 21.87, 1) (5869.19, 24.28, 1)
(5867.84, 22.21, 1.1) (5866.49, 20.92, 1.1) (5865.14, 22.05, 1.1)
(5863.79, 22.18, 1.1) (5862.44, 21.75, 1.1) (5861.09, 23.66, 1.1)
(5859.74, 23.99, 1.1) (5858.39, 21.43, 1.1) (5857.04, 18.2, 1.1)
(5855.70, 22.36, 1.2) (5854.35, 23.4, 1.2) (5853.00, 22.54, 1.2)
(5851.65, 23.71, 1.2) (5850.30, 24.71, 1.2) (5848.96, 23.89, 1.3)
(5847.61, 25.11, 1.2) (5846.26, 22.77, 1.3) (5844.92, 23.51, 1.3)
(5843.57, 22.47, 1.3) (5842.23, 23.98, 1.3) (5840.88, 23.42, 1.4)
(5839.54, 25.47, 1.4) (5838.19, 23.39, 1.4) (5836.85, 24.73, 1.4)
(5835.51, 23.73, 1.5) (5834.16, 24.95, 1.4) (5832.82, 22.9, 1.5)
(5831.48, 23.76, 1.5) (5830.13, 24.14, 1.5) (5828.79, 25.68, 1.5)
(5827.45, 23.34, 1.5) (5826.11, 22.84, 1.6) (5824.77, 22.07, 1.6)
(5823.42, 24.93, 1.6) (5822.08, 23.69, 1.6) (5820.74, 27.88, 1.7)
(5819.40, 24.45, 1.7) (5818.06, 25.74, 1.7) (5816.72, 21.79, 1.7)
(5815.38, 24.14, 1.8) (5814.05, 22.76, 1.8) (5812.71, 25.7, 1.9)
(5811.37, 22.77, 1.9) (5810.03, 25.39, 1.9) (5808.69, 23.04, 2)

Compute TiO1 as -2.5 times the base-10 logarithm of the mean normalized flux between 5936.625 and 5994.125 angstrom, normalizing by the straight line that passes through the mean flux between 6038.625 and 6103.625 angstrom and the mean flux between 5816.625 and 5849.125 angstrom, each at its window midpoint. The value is 0.08 mag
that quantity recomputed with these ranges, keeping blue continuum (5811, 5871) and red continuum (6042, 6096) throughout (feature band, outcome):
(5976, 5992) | 0.09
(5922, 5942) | 0.07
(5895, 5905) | 0.49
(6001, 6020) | 0.07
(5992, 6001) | 0.03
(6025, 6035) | -0.01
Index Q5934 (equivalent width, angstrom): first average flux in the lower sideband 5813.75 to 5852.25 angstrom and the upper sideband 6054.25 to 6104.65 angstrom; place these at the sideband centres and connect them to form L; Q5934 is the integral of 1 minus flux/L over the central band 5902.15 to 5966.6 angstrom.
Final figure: 5.4 angstrom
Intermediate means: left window 24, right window 25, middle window 22.4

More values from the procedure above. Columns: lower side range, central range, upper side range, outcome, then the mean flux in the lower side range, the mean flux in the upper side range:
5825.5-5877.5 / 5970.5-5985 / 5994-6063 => 1.2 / 23.1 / 24.6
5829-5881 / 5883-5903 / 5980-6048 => 9.4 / 22.9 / 24.2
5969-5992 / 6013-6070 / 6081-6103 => -2.7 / 22.7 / 24.8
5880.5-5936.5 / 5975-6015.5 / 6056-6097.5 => -2.2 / 18.5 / 25.5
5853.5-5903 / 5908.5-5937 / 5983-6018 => -3.1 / 18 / 23.6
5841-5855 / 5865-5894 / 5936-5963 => 6.9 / 23.6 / 22.8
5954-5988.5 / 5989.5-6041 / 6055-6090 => -0.9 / 22.5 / 25.4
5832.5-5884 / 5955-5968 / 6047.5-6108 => 0.5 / 22.6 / 25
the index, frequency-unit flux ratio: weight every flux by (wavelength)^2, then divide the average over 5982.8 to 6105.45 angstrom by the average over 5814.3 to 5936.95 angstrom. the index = 1.24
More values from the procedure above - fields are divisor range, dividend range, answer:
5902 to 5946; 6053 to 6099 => 1.21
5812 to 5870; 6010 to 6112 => 1.14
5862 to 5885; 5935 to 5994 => 1.10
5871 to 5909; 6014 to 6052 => 1.58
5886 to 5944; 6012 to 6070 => 1.37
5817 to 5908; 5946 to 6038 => 1.19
